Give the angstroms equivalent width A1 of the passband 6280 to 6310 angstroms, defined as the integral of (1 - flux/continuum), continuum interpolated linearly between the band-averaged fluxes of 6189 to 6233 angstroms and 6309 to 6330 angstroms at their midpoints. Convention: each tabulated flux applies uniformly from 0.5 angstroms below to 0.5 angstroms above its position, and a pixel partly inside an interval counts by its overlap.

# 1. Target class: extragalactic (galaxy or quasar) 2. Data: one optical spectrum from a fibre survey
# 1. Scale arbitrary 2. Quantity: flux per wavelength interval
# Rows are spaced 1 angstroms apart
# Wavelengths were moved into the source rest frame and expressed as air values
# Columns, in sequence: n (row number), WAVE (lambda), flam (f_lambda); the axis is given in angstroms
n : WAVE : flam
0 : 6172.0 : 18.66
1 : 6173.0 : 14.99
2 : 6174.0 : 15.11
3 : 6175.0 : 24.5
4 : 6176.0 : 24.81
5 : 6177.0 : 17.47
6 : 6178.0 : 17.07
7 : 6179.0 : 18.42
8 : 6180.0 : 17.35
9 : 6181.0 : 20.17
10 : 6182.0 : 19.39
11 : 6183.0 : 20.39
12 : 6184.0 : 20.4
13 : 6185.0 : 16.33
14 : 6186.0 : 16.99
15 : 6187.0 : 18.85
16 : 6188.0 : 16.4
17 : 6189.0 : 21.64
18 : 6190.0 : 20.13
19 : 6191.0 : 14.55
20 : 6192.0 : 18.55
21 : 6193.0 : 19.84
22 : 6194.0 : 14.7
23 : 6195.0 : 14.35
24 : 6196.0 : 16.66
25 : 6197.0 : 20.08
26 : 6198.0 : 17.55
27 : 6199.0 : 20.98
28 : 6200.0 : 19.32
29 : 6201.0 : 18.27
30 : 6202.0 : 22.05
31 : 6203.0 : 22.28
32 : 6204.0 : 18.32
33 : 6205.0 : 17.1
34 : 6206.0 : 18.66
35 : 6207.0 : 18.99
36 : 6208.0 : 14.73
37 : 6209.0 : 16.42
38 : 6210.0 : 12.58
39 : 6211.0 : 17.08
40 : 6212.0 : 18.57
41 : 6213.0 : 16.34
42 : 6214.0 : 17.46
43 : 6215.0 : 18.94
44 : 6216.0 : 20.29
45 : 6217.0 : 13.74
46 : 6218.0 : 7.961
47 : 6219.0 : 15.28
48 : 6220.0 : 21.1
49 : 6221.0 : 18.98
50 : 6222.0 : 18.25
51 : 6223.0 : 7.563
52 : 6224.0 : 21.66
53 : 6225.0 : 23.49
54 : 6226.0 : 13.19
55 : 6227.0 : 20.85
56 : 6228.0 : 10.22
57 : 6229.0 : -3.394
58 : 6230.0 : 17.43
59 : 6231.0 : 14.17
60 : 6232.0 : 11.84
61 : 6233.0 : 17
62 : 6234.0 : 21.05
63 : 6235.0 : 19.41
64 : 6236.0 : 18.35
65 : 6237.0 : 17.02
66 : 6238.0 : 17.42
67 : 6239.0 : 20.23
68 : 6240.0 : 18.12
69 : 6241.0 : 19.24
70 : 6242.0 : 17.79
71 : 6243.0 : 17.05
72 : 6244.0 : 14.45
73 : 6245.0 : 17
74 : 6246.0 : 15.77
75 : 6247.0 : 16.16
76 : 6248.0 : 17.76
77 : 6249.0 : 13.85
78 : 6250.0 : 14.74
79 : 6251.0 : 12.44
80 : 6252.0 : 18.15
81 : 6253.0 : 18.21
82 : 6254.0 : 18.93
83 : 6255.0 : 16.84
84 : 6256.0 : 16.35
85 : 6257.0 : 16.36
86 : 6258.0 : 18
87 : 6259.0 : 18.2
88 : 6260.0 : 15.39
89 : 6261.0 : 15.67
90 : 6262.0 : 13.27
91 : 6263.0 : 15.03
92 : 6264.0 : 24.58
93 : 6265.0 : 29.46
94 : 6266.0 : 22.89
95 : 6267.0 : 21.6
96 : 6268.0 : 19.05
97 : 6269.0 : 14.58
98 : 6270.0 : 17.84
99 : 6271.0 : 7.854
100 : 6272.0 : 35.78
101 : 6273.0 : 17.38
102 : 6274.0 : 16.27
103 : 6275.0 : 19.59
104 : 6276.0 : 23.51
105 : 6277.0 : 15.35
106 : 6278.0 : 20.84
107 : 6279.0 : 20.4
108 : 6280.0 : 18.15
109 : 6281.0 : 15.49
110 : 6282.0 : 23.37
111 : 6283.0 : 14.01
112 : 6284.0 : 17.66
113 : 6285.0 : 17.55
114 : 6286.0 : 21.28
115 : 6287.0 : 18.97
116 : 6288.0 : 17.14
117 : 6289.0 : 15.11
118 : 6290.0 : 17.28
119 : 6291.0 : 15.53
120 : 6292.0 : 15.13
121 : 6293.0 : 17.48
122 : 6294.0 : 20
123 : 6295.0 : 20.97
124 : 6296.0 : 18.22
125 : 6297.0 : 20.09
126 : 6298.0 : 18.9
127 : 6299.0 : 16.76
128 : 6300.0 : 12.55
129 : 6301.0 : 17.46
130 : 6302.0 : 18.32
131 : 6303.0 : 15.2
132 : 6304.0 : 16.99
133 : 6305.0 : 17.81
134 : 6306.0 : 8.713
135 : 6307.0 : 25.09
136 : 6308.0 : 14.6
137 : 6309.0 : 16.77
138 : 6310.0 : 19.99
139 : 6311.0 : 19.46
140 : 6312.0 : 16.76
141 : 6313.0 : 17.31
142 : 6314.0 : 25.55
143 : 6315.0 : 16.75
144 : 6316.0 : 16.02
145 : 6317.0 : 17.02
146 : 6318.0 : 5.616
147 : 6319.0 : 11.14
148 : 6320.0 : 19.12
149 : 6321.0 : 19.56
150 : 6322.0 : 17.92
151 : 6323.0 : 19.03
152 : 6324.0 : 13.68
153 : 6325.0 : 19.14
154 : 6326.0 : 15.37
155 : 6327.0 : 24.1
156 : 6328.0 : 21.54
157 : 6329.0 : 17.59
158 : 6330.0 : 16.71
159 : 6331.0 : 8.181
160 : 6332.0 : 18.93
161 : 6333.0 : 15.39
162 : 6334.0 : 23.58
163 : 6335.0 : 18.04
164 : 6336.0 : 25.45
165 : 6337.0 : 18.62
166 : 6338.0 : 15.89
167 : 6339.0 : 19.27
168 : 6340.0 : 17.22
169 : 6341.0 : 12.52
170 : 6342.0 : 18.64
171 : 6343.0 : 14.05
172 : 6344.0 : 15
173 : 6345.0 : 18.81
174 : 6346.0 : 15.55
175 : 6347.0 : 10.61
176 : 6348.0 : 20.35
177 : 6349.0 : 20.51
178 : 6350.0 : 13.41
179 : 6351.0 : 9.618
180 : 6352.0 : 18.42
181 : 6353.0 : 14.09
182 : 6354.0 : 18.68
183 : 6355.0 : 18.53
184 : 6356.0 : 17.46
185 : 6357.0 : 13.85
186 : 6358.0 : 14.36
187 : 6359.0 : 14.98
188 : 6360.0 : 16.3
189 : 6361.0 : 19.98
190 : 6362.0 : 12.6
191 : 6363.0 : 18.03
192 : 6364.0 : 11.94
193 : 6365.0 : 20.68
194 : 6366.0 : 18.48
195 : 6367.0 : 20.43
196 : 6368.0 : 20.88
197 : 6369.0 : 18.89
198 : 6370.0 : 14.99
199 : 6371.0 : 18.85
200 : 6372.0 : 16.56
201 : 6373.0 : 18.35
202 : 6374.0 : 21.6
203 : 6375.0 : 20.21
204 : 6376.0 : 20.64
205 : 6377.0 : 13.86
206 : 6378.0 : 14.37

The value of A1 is -0.1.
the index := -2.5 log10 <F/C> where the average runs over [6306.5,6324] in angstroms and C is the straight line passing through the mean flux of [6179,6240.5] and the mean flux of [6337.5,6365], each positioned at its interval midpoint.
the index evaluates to -0.07 mag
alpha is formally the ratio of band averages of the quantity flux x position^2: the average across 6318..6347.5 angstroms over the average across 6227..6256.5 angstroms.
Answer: 1.09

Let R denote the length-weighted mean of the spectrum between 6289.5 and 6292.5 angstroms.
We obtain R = 16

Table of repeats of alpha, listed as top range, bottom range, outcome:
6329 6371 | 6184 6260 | 1.03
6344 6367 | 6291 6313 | 0.95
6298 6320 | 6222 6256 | 1.05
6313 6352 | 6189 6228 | 1.01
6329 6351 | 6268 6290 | 0.93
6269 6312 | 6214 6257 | 1.12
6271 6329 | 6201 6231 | 1.12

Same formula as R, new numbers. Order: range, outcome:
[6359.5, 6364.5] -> 15.8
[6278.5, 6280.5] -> 19.3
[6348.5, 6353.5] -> 15.2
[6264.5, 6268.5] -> 23.2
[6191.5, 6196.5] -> 16.8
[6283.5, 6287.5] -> 18.9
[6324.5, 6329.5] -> 19.5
